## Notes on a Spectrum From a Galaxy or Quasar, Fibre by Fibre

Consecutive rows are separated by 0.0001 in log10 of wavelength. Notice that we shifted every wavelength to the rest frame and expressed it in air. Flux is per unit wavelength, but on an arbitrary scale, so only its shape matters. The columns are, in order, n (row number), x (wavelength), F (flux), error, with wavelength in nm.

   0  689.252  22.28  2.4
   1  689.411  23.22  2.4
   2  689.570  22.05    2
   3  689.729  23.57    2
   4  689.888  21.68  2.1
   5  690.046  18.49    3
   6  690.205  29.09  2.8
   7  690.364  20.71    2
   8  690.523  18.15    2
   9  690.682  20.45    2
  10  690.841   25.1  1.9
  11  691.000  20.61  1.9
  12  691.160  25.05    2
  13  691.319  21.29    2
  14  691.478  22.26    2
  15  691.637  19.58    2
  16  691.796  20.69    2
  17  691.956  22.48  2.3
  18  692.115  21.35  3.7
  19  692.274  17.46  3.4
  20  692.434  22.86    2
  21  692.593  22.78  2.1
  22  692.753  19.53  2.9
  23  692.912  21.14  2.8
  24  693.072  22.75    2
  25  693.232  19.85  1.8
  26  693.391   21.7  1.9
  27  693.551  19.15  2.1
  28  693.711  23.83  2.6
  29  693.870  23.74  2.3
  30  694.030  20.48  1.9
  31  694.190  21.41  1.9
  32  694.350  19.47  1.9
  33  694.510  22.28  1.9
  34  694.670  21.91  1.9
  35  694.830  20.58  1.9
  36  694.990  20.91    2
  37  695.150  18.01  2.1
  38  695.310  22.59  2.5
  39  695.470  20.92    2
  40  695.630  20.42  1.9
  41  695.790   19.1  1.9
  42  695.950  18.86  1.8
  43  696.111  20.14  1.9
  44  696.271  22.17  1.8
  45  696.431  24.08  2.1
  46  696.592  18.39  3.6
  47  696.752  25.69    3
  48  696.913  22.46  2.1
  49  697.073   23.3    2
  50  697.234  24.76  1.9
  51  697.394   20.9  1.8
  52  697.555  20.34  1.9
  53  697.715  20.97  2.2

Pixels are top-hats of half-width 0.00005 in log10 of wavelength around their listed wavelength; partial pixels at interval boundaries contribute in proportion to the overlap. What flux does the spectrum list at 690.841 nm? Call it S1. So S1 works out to 25.1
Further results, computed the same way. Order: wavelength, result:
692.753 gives 19.53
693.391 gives 21.7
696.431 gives 24.08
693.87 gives 23.74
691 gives 20.61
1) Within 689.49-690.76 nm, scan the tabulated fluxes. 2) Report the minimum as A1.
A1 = 18.15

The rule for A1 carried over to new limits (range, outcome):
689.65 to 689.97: 21.68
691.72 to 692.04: 20.69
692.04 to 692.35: 17.46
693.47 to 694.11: 19.15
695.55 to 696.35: 18.86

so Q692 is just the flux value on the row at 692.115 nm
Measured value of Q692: 21.35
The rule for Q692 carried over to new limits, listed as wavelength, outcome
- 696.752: 25.69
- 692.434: 22.86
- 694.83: 20.58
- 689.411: 23.22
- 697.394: 20.9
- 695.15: 18.01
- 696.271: 22.17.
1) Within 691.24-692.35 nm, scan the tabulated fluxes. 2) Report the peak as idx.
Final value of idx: 22.48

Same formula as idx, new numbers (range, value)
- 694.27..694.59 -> 22.28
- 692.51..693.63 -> 22.78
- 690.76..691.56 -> 25.1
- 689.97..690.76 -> 29.09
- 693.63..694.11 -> 23.83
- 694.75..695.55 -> 22.59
